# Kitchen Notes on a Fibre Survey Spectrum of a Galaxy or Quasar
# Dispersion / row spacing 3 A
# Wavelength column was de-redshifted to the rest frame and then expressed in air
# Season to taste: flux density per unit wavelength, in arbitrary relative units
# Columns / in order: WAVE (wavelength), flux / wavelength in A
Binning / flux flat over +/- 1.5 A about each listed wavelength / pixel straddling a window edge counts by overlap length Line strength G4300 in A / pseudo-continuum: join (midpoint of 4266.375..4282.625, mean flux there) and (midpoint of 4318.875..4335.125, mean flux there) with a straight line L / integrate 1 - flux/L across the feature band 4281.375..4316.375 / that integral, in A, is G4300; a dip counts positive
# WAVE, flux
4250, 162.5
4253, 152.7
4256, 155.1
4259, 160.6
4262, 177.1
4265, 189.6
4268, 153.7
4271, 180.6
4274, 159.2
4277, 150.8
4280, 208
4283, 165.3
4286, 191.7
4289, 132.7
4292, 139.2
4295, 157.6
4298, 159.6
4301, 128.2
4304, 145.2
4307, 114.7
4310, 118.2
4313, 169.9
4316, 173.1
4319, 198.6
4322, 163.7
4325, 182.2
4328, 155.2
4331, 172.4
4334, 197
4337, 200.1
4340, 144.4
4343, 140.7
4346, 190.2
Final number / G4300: 4.8 A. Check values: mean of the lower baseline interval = 170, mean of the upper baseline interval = 176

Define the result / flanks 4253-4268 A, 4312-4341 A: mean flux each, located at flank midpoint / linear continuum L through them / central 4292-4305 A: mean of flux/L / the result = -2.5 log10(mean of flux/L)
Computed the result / 0.17 mag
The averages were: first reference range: 167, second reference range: 176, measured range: 147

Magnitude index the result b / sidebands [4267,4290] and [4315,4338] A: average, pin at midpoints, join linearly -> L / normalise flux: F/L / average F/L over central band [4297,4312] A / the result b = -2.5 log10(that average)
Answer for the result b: 0.292 mag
